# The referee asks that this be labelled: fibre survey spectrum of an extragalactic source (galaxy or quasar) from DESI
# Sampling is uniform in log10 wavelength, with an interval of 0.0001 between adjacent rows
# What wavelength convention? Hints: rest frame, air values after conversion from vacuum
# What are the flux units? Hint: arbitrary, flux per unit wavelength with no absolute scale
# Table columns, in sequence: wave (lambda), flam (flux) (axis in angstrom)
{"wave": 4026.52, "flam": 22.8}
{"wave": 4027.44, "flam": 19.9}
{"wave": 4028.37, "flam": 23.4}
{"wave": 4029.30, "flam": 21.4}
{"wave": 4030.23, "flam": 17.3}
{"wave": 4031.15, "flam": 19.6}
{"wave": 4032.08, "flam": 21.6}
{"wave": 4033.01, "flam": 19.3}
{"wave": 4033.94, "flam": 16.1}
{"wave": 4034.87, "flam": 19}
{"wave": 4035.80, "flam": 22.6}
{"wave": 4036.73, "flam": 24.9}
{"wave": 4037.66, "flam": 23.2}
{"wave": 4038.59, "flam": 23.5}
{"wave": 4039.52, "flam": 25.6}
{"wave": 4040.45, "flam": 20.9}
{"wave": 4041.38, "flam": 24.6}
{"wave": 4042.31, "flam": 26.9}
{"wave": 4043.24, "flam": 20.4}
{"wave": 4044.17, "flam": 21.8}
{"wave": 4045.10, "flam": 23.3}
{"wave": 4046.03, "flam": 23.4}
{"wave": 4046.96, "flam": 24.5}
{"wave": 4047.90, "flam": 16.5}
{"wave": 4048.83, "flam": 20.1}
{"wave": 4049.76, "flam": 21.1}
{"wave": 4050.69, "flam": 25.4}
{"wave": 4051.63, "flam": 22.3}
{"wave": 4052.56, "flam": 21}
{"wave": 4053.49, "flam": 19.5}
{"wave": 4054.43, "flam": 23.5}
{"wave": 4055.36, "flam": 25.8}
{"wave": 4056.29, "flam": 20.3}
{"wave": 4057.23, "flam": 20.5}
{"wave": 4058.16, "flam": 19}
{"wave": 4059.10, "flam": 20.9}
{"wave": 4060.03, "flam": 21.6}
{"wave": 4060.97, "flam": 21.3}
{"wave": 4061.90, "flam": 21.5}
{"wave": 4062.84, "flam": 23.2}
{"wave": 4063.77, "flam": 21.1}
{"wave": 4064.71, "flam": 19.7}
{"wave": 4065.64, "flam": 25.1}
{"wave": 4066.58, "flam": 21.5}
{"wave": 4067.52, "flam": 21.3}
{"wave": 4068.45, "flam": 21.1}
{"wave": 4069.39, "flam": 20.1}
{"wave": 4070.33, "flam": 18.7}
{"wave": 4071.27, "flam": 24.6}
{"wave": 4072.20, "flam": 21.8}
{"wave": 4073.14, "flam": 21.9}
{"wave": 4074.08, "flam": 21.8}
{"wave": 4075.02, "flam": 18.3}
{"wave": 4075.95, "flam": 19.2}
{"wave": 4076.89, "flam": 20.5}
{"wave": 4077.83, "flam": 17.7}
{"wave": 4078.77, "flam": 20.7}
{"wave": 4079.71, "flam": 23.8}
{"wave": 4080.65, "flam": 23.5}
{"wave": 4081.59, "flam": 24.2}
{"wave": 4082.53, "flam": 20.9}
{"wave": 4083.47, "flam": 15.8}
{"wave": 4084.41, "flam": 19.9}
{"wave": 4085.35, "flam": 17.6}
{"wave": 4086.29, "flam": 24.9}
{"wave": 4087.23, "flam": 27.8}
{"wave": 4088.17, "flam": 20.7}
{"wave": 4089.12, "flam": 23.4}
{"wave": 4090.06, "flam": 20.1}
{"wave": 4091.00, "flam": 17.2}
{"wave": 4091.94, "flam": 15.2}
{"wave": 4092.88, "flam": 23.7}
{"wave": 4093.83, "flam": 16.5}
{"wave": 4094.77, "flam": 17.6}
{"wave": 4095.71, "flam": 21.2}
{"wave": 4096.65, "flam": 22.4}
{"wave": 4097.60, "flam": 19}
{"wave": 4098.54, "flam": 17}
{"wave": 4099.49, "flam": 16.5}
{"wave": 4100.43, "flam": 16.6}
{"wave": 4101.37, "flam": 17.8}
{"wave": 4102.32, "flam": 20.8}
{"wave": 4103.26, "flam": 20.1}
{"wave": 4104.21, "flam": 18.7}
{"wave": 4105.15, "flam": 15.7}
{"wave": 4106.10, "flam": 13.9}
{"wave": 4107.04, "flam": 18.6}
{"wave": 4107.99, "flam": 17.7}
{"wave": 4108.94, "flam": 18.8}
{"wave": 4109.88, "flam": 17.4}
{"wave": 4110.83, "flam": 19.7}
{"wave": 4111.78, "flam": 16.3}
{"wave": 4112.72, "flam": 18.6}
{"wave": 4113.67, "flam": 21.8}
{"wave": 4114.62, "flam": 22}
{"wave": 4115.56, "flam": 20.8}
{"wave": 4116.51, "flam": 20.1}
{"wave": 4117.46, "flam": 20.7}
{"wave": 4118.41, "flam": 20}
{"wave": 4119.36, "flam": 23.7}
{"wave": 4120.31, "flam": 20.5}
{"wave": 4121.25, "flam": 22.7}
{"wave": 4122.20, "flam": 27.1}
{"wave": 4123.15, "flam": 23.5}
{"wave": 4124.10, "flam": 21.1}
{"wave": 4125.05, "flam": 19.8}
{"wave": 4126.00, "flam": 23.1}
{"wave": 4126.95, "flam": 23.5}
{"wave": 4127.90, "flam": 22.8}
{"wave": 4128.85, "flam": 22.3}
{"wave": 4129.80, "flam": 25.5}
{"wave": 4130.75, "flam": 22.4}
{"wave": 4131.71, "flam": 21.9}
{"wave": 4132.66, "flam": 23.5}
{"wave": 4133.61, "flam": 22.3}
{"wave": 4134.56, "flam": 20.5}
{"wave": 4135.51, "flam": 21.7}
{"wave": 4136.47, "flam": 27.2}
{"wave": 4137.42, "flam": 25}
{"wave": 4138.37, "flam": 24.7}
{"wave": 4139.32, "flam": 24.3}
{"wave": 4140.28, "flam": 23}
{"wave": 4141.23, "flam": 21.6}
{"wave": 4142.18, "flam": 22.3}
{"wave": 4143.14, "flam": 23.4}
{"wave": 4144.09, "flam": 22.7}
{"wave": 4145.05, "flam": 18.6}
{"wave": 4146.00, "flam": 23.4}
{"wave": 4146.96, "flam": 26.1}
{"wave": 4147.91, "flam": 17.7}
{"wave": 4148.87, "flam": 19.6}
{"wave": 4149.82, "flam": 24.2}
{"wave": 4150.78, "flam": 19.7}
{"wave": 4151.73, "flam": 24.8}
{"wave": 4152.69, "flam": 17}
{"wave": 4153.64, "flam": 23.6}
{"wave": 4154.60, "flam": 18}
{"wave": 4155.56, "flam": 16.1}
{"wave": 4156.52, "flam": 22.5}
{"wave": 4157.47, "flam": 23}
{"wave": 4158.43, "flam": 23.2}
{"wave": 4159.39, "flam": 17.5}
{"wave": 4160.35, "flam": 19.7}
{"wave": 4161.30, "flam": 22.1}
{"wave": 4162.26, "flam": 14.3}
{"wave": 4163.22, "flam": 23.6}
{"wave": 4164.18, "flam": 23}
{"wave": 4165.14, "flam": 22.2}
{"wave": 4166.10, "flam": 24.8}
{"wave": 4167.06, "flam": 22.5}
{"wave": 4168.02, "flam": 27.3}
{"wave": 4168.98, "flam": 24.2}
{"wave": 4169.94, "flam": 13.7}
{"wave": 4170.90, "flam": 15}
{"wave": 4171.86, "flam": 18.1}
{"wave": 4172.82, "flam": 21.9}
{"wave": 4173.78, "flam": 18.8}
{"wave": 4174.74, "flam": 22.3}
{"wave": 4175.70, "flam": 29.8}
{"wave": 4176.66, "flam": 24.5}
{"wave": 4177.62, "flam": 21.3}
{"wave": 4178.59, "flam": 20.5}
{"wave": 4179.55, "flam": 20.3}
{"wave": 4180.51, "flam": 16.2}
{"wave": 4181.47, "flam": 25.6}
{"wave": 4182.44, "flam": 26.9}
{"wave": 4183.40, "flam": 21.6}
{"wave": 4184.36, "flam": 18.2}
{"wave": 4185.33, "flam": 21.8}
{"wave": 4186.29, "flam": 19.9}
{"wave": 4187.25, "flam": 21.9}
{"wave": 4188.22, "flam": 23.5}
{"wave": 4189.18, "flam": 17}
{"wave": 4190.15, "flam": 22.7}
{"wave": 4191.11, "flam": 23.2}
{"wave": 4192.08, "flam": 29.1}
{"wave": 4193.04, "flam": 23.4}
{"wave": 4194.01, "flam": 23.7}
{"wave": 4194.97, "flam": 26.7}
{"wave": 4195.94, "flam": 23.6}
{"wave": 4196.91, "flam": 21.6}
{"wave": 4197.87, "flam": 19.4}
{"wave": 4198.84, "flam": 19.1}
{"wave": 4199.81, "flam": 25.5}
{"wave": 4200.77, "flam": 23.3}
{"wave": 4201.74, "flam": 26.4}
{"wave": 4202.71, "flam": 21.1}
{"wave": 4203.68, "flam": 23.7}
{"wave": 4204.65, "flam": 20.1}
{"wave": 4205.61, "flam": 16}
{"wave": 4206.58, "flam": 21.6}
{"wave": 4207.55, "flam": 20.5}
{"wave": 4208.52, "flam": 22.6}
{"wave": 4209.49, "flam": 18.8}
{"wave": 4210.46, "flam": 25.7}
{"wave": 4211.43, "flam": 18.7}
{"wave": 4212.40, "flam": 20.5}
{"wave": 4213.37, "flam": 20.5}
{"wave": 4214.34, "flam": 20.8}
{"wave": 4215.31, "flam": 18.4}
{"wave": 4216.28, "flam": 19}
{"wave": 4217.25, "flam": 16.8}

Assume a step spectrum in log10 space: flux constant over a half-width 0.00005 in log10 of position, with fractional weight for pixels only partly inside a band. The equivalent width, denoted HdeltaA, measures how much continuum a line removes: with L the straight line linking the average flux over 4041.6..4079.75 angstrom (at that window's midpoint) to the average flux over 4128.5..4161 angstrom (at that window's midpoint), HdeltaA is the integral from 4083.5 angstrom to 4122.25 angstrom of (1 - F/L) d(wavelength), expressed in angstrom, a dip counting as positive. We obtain 3.8 angstrom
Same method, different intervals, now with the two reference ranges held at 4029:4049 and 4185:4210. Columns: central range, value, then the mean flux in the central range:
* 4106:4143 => 0.4 angstrom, 21.7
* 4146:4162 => 0.8 angstrom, 20.9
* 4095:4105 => 1.4 angstrom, 18.9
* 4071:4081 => 0.3 angstrom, 21.2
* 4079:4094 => 0.5 angstrom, 21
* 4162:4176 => 0.4 angstrom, 21.4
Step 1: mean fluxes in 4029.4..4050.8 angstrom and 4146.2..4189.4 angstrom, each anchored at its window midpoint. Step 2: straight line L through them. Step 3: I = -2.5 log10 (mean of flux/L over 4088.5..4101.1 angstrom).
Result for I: 0.14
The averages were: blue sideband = 21.7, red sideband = 21.3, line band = 19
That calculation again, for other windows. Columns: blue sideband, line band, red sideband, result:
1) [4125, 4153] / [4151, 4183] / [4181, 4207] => 0.06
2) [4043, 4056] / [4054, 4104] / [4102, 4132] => 0.04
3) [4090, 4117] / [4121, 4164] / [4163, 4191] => -0.09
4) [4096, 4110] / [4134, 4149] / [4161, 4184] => -0.13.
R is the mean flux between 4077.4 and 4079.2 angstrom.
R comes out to 19.2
